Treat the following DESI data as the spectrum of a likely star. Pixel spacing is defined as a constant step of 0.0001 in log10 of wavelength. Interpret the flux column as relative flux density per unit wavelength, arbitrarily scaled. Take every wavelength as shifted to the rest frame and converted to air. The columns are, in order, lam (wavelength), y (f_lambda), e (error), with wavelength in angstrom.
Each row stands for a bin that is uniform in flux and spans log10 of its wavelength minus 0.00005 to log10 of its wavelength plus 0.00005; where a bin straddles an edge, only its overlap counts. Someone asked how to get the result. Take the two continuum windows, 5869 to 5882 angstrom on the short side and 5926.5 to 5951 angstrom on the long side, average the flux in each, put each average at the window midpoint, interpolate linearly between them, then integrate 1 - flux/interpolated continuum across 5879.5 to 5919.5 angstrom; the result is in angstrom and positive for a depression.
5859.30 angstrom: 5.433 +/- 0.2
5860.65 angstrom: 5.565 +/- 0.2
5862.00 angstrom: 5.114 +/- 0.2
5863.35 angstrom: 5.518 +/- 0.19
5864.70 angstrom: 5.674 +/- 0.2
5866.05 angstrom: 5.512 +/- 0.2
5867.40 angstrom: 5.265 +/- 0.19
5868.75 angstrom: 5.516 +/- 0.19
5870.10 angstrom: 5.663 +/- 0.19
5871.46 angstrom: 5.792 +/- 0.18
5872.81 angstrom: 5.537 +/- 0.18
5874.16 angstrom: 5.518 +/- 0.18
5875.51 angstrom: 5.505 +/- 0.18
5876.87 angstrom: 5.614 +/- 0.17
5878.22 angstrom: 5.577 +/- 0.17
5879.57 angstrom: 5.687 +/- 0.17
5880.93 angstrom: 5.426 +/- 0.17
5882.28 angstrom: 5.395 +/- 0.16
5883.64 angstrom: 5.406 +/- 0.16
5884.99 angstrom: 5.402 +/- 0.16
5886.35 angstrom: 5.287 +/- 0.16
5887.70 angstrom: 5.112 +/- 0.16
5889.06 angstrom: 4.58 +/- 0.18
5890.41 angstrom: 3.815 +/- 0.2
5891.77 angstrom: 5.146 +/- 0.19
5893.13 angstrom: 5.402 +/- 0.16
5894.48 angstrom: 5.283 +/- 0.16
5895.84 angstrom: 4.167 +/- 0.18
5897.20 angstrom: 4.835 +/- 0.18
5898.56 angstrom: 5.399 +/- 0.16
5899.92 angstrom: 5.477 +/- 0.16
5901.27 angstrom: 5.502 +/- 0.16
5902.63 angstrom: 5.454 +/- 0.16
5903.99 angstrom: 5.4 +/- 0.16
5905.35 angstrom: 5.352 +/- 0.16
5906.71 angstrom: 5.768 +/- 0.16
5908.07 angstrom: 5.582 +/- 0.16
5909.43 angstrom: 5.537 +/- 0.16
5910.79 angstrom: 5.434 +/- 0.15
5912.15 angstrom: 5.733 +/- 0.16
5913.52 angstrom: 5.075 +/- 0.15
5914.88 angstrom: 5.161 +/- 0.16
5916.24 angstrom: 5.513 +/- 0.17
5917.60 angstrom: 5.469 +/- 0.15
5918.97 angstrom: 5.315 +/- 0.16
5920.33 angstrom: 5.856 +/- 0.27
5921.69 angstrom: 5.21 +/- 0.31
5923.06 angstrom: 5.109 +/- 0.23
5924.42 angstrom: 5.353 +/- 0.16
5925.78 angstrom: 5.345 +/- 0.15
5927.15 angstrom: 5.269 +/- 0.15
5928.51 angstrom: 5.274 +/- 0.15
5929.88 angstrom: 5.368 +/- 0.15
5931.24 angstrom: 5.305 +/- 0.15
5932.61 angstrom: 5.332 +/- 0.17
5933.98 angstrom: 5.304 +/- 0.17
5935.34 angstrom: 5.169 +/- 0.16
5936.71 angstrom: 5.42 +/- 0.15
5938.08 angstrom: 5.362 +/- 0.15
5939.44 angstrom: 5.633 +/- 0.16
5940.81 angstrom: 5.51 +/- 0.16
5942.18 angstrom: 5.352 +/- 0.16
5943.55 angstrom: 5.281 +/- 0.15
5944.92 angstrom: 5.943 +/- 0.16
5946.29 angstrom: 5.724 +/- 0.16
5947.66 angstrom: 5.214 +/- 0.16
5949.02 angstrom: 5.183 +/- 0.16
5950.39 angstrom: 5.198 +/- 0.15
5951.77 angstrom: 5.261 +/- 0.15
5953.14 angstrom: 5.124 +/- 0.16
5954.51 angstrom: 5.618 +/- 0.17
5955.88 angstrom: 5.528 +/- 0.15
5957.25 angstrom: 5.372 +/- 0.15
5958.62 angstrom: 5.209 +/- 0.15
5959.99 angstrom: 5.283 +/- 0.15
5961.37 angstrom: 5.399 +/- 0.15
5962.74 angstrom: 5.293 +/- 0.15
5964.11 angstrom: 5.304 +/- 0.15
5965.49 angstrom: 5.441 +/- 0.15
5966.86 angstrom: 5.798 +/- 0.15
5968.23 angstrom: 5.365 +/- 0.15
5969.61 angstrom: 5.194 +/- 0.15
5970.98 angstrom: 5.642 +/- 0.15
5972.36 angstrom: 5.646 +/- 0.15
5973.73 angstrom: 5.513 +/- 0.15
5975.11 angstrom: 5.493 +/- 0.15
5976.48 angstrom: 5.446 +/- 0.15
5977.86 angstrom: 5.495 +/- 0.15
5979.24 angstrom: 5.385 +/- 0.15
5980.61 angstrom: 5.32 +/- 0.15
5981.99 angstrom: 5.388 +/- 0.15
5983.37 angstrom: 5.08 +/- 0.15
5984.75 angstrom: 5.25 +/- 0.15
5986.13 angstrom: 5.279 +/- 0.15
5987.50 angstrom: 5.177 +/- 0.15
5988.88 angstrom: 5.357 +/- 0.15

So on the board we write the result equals 1.8 angstrom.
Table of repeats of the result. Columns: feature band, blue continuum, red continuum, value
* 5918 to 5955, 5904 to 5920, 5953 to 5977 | 0.5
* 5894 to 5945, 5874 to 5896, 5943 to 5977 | -0.5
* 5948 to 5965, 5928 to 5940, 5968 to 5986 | 0.2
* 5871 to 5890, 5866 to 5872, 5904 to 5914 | 0.5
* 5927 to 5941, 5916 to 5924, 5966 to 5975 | 0.2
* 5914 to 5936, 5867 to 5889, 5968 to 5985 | 0.4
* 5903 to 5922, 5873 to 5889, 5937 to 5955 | -0.2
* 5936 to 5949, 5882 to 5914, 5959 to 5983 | -0.3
